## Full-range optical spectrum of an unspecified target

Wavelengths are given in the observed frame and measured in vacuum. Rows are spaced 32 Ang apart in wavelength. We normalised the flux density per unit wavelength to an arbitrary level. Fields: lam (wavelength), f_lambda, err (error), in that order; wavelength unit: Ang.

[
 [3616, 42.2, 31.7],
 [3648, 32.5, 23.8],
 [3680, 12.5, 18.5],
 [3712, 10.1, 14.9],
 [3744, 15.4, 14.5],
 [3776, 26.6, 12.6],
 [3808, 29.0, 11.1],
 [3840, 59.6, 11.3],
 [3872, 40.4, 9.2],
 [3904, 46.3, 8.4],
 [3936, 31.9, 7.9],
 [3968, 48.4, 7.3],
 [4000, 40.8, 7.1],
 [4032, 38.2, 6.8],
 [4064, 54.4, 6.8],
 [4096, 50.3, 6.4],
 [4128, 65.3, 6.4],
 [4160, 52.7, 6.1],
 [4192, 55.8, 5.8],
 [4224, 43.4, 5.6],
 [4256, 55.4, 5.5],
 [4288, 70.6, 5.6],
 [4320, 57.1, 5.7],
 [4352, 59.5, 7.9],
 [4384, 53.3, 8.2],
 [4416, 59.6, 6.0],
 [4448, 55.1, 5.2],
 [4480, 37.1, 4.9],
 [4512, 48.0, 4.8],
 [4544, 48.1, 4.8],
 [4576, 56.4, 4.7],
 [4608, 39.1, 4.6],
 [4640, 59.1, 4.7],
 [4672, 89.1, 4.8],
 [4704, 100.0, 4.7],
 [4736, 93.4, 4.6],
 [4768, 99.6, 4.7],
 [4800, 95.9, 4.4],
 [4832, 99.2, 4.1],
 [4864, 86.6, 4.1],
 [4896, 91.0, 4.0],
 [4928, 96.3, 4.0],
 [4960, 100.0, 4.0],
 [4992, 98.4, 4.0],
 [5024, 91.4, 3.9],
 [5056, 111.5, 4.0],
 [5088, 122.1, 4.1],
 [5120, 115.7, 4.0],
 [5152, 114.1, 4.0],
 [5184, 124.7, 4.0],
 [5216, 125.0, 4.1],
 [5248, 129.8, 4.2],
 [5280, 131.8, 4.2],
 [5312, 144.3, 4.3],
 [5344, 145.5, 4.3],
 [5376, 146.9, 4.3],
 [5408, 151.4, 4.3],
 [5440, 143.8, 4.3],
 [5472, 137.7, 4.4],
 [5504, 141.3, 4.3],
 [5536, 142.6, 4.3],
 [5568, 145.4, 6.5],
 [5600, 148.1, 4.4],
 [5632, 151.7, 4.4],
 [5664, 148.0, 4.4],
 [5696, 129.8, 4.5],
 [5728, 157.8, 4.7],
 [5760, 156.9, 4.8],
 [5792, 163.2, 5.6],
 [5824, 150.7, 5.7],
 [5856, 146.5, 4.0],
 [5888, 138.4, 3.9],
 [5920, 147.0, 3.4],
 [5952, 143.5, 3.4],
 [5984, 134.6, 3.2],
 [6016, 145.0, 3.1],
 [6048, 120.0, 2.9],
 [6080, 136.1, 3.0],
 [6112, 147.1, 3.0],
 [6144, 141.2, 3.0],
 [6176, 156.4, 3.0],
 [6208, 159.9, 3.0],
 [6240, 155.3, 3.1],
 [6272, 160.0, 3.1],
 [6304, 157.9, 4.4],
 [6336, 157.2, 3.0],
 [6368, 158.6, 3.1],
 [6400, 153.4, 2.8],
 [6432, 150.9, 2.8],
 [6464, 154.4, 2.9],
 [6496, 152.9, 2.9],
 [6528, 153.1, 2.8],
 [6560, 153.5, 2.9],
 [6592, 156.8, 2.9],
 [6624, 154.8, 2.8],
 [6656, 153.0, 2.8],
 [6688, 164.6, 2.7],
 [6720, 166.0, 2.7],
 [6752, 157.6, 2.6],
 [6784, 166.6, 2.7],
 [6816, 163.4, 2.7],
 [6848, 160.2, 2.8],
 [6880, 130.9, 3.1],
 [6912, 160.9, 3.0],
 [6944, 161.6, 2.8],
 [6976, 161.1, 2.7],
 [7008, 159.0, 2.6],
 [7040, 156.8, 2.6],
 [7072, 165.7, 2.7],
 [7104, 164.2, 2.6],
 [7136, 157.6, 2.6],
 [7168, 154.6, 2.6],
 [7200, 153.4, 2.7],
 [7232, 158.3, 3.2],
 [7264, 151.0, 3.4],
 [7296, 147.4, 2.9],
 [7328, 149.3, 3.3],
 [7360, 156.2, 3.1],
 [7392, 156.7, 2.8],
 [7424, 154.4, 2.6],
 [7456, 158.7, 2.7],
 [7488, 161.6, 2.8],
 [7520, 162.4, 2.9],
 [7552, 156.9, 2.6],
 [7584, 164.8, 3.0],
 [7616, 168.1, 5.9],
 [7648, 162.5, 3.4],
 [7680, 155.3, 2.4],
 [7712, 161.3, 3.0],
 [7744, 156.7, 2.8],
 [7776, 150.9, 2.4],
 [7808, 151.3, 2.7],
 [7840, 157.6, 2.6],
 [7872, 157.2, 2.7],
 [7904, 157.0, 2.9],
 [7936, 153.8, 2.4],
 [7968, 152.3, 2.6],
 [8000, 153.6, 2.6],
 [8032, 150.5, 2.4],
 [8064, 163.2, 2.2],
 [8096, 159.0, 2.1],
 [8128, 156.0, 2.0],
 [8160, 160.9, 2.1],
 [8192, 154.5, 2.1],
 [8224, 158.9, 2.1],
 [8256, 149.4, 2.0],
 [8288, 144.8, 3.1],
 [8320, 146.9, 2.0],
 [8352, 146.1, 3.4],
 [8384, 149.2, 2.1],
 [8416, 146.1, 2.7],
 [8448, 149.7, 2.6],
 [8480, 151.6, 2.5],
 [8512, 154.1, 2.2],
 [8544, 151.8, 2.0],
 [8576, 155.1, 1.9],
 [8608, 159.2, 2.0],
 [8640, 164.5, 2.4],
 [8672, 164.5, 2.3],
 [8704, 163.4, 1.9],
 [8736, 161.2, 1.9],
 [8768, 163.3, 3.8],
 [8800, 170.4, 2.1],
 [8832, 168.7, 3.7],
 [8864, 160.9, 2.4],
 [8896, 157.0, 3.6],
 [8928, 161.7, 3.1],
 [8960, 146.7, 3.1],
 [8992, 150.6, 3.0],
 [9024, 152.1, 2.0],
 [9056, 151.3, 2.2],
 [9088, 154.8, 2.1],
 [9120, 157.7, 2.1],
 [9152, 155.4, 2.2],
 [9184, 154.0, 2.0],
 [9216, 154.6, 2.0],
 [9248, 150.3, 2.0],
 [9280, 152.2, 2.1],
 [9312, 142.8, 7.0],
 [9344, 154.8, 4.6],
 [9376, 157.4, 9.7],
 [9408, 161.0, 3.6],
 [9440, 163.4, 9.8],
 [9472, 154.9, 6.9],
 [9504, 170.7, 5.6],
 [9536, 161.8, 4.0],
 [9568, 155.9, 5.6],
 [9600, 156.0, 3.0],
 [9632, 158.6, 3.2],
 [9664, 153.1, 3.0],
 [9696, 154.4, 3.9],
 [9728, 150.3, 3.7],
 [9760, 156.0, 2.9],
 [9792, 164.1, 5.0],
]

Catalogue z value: 0.168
